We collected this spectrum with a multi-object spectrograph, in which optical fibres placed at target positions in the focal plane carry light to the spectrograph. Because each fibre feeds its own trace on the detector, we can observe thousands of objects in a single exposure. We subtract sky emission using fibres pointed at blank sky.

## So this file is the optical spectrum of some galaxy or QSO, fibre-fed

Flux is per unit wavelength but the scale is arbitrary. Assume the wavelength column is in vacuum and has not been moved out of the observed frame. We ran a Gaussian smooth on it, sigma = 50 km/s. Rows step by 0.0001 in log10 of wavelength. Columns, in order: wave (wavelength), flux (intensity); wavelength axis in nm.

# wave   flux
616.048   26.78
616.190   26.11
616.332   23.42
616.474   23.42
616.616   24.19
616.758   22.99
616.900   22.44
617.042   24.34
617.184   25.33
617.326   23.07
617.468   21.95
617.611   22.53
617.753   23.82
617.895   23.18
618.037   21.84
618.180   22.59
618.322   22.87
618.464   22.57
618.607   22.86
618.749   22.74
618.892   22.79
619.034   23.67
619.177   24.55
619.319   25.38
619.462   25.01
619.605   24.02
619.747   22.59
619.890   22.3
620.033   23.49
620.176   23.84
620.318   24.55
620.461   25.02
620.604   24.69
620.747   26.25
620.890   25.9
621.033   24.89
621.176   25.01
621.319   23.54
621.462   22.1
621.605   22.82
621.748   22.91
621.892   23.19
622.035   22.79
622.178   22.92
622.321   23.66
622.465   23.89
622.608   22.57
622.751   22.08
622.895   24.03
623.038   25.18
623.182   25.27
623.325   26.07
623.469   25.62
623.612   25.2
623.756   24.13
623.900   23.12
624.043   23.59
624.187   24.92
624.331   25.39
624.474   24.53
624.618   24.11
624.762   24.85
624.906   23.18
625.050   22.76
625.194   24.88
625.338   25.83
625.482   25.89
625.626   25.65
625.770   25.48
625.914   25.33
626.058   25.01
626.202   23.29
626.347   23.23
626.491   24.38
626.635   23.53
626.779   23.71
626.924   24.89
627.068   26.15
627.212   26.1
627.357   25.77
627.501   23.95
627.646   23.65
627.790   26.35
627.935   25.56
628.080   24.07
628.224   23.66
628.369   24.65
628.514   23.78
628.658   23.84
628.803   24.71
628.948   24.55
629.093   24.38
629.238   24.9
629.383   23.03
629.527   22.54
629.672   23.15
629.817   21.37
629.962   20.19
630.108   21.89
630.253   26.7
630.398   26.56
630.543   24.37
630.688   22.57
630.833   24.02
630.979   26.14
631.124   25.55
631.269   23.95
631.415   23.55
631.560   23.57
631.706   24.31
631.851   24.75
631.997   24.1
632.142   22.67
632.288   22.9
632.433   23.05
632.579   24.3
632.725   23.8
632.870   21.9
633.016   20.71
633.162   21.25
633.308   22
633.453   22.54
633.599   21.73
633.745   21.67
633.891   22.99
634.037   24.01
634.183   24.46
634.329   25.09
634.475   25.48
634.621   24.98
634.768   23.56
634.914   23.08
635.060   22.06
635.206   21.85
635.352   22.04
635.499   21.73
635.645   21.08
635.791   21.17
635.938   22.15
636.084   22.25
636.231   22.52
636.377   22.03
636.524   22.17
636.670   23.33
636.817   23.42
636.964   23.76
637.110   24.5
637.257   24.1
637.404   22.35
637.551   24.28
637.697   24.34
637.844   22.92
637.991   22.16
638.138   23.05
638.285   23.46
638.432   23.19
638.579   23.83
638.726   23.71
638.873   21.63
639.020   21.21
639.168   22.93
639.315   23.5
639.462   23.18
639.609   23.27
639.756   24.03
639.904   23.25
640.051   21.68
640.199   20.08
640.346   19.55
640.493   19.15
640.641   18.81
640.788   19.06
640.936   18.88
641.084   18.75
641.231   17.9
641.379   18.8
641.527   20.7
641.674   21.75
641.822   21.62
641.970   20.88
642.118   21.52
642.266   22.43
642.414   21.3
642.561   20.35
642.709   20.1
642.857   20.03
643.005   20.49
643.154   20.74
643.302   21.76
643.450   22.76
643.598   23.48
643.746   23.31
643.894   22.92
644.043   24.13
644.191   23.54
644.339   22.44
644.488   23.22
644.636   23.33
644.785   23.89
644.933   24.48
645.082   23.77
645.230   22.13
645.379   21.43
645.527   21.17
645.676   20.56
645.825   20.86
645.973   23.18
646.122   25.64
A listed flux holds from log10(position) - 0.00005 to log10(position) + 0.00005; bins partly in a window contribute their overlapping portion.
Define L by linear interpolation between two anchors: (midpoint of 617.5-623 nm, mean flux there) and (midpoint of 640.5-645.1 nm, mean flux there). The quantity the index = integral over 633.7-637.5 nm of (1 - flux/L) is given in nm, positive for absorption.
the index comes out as -0.151 nm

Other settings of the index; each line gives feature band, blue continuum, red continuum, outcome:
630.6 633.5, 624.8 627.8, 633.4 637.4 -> 0.02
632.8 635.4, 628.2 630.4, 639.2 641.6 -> -0.06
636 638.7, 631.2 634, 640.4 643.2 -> -0.21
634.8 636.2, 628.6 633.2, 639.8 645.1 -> 0.05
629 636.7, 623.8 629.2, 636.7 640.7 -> 0.13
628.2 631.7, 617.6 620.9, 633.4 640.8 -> -0.13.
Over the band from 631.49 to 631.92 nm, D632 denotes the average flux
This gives 24.2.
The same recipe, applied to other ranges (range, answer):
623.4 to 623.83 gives 25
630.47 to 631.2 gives 24.5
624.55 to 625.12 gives 23.7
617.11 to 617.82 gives 23.3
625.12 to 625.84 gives 25.5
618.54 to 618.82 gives 22.8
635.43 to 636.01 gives 21.5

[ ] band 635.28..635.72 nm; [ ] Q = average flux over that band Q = 21.6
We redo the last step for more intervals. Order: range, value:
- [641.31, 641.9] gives 20.7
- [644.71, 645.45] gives 23.1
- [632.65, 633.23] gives 21.9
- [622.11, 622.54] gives 23.5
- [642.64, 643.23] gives 20.3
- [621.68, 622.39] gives 23.1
